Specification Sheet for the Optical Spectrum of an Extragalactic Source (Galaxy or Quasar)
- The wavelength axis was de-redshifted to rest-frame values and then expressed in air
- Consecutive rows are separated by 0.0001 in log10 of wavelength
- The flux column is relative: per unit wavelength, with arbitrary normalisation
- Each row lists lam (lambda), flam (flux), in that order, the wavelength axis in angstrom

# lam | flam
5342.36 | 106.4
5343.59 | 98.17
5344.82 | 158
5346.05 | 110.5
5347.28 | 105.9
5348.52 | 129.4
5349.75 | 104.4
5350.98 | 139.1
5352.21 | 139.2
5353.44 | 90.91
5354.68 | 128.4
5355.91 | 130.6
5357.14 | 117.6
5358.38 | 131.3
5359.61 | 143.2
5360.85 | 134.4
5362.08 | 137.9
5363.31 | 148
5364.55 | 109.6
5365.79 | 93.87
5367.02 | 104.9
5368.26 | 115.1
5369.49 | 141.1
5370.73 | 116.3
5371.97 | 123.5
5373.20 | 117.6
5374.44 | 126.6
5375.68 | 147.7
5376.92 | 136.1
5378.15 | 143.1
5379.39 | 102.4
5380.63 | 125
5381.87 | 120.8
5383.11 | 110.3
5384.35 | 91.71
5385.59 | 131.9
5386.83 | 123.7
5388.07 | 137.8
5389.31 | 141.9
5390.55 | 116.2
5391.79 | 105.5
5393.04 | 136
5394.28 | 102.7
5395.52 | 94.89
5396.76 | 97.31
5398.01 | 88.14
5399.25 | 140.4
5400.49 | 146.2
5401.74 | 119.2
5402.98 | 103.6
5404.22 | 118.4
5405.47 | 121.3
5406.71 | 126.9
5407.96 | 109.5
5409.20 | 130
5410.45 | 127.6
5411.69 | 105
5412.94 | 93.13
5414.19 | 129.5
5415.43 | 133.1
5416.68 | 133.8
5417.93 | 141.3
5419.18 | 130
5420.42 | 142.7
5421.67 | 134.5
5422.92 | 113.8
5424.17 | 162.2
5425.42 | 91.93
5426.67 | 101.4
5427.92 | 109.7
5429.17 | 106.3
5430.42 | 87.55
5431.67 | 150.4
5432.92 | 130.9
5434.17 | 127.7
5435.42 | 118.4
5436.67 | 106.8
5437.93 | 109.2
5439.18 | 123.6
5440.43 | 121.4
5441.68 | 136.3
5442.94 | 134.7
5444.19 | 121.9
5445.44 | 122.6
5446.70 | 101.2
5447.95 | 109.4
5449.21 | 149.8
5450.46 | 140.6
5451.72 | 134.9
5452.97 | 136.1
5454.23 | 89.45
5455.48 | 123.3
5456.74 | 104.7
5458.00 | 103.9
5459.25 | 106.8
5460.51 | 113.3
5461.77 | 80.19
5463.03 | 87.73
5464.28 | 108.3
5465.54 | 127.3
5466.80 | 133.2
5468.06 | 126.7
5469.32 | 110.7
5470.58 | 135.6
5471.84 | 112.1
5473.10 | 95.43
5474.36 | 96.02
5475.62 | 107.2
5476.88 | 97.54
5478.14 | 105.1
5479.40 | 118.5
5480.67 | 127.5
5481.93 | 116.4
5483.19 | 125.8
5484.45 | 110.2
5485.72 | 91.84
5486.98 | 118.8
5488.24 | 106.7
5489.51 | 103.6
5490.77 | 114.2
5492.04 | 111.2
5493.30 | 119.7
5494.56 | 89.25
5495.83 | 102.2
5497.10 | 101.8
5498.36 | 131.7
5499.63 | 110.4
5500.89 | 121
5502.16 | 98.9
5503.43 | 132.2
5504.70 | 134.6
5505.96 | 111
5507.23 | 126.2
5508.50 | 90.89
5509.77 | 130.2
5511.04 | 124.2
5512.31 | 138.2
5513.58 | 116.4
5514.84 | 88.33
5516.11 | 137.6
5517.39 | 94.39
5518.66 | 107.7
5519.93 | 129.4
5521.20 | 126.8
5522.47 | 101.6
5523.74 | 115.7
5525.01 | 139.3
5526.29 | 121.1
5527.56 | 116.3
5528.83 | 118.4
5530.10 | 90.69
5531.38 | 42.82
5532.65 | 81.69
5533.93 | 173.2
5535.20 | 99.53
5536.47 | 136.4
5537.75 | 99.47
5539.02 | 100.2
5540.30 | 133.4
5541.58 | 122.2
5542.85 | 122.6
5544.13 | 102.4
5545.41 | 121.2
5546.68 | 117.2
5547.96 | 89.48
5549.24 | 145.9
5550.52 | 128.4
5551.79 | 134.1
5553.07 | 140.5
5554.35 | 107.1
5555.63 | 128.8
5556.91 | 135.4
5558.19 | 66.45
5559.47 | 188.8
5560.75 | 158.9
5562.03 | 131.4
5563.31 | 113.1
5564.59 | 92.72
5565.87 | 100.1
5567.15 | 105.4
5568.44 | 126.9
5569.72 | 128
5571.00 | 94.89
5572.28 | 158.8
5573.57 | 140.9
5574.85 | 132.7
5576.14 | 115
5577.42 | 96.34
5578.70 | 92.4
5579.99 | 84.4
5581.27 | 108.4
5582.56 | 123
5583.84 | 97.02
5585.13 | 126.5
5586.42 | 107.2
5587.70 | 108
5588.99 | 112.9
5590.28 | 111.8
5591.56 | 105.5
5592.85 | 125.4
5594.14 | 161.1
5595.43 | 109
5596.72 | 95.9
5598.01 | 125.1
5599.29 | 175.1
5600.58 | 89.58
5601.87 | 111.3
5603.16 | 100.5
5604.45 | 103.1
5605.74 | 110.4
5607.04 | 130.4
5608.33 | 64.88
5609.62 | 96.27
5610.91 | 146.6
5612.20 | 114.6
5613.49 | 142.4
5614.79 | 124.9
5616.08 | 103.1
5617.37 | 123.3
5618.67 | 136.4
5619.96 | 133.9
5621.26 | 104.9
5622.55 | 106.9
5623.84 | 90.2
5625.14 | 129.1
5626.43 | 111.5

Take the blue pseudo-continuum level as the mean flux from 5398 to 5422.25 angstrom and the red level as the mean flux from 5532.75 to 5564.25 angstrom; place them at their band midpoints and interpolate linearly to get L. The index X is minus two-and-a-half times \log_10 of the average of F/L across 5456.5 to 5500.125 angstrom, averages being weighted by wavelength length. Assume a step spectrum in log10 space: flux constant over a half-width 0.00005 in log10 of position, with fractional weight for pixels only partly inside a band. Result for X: 0.13 mag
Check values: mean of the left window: 125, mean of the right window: 124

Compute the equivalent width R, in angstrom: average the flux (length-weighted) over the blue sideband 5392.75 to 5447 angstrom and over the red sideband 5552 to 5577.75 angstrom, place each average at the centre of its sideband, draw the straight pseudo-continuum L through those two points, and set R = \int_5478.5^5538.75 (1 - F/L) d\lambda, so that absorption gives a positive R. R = 4.3 angstrom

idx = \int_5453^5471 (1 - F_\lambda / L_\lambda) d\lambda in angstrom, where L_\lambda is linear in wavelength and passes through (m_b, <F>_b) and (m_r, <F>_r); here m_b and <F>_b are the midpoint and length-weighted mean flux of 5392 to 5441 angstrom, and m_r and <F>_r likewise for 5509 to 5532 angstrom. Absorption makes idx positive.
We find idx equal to 0.8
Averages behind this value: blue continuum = 120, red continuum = 113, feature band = 111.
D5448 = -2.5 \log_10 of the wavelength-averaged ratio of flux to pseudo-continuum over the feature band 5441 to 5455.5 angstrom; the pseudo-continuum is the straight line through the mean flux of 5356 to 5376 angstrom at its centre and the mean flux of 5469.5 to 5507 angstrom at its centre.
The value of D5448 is -0.08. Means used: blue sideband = 125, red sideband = 112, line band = 125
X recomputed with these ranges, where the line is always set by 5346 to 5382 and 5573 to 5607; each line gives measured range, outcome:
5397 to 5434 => 0.00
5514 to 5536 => 0.06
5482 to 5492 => 0.08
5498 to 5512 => -0.01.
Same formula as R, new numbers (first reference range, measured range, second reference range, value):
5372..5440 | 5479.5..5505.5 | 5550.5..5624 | 1.3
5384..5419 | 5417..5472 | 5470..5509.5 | -1.8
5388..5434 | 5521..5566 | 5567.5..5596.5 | -0.3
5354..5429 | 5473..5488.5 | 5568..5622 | 1.3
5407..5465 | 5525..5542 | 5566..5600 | 1.0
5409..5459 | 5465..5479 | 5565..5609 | 0.7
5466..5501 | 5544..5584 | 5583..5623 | -1.6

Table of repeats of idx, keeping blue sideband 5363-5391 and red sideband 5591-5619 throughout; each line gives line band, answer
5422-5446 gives 0.27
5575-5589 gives 1.32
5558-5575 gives -1.00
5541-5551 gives 0.04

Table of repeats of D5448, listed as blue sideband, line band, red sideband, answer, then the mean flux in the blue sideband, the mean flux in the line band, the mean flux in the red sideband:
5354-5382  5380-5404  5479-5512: 0.056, 126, 118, 114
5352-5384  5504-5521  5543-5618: 0.017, 124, 118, 118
